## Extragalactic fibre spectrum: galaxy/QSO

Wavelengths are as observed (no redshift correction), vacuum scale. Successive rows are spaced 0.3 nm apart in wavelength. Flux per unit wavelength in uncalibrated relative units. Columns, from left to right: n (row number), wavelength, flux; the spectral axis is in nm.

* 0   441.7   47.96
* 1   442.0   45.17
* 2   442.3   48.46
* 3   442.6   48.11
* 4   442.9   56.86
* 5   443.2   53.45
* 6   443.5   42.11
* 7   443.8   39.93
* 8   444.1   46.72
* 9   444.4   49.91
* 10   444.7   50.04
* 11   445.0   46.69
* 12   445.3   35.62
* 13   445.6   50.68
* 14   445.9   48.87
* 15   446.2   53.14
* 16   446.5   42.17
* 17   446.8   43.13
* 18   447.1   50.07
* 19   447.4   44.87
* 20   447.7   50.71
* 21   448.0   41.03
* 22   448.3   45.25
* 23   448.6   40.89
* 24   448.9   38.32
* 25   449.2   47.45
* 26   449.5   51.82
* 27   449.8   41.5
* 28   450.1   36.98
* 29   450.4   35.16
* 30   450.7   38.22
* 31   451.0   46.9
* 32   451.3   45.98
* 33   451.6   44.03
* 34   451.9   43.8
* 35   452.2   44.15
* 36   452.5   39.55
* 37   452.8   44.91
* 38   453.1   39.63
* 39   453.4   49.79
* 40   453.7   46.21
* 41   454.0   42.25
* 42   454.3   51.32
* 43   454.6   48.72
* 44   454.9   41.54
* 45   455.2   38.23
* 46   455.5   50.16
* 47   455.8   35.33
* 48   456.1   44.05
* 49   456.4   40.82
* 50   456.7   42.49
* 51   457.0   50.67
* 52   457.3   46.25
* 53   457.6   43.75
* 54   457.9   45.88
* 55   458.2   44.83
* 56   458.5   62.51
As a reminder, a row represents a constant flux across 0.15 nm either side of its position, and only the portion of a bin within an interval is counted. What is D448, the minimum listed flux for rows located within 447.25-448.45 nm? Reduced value 41.03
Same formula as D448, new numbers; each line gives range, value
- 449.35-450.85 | 35.16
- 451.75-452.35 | 43.8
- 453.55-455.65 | 38.23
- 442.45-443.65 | 42.11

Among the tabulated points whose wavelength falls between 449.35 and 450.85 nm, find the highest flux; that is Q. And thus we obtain 51.82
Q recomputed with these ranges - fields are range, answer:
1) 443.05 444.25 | 53.45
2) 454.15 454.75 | 51.32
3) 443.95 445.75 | 50.68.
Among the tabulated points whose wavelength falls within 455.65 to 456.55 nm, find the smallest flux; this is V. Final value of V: 35.33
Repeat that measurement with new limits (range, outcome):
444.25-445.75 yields 35.62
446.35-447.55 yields 42.17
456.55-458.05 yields 42.49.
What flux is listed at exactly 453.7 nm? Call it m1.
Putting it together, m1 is 46.21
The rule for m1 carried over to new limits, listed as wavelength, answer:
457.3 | 46.25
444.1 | 46.72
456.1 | 44.05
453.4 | 49.79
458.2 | 44.83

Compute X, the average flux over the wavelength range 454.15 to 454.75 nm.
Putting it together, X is 50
